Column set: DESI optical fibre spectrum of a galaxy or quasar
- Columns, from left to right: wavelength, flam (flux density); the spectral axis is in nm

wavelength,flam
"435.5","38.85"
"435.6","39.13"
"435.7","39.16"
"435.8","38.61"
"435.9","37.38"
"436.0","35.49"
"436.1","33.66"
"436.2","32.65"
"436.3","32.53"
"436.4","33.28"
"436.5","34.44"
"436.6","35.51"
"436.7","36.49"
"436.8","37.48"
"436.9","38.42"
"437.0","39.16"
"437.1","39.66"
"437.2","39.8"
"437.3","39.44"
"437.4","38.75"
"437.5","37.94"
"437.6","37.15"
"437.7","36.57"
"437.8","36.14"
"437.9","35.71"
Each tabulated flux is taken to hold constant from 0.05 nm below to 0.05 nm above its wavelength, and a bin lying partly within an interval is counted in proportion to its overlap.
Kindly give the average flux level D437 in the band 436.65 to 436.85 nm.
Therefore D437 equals 37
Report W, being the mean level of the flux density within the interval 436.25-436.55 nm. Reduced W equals 33.4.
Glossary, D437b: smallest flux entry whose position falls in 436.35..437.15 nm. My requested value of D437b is 33.28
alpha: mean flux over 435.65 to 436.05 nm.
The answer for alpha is 37.7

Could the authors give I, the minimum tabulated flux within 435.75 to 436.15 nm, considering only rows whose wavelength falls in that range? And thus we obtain 33.66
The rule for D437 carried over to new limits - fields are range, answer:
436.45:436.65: 35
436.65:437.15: 38.2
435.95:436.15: 34.6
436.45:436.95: 36.5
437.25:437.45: 39.1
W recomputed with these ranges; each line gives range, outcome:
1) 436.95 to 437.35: 39.5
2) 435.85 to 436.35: 34.3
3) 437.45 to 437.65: 37.5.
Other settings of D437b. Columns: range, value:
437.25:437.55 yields 37.94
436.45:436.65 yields 34.44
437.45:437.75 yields 36.57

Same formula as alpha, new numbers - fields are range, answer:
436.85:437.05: 38.8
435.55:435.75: 39.1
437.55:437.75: 36.9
